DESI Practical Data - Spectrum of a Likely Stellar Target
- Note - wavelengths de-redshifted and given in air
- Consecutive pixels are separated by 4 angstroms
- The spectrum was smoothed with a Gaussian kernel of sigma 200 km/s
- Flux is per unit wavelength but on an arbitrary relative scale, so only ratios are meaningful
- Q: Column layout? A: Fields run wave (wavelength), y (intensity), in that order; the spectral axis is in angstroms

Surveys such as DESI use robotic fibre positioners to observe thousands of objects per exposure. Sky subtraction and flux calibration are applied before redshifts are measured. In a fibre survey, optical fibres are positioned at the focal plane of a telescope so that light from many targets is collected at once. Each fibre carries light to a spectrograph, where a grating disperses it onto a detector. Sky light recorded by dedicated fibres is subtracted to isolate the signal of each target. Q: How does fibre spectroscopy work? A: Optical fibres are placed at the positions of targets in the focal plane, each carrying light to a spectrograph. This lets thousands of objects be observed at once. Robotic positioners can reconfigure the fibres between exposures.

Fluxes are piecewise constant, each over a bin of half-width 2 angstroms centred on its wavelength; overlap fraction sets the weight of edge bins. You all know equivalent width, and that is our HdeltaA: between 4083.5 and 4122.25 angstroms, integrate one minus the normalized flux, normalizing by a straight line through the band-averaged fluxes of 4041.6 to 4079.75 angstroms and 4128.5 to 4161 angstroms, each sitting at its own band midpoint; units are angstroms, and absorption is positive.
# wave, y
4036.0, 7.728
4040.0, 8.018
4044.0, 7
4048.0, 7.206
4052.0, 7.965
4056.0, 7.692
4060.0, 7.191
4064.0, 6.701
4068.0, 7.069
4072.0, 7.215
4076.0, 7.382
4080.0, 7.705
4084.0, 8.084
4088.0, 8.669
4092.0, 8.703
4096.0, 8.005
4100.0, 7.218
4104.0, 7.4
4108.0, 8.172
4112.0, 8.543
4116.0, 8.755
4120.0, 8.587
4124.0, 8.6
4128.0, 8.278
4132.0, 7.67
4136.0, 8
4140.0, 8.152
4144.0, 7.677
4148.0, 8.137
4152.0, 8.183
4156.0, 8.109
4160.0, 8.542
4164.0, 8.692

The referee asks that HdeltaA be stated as -2.8 angstroms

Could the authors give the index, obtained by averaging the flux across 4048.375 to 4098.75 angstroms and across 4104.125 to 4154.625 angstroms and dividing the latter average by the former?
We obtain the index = 1.07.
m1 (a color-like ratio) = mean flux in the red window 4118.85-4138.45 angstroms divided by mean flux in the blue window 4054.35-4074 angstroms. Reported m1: 1.15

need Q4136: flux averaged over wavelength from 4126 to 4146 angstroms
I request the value 7.96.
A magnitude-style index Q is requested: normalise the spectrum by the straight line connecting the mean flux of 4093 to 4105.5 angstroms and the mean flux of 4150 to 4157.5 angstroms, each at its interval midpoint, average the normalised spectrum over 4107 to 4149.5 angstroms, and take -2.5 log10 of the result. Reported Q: -0.045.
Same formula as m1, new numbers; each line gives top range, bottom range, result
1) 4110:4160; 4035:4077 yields 1.12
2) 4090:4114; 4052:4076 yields 1.10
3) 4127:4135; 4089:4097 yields 0.94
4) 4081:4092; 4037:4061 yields 1.11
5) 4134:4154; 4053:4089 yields 1.07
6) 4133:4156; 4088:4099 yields 0.97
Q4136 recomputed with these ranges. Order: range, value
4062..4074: 7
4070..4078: 7.3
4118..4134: 8.28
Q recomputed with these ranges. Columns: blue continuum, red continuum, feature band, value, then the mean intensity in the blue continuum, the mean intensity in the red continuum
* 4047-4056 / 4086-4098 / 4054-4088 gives 0.08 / 7.65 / 8.46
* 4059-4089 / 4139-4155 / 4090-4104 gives -0.03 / 7.47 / 8.03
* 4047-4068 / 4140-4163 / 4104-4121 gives -0.08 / 7.33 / 8.16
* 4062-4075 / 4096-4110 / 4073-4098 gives -0.10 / 7.02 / 7.66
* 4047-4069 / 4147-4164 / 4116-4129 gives -0.08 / 7.32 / 8.3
